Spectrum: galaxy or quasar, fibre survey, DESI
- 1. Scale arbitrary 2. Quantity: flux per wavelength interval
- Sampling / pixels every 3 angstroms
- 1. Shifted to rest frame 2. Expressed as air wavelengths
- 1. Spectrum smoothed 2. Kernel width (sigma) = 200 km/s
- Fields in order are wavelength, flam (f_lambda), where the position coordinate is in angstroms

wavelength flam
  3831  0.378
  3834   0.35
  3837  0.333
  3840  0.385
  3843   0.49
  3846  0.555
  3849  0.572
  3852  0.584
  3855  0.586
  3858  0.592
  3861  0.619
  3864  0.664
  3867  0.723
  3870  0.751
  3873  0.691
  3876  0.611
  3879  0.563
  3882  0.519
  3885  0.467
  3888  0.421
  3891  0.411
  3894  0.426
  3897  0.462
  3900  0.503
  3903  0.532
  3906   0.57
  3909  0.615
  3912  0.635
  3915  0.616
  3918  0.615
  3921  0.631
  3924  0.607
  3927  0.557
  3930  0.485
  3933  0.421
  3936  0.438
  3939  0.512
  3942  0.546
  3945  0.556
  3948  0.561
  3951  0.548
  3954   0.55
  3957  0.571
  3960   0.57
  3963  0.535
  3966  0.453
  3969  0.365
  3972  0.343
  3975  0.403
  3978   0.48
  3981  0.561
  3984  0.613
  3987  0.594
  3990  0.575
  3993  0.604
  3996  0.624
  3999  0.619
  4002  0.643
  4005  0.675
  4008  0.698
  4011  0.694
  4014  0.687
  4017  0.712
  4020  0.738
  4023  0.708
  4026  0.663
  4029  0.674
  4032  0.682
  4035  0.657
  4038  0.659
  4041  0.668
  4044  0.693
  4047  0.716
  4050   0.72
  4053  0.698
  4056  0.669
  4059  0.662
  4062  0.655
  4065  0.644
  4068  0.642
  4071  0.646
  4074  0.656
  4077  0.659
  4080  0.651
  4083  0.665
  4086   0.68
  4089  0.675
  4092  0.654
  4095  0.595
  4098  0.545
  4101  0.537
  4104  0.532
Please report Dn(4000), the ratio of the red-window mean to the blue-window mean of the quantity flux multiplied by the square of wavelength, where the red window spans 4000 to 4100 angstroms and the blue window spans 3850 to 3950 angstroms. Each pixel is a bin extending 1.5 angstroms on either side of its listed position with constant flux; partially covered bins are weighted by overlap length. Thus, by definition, 1.3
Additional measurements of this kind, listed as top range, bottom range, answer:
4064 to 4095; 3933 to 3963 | 1.31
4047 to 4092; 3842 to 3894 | 1.29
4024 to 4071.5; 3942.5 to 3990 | 1.36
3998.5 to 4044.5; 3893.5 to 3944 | 1.32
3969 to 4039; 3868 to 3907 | 1.22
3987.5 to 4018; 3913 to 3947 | 1.24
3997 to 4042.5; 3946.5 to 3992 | 1.35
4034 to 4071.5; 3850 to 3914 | 1.29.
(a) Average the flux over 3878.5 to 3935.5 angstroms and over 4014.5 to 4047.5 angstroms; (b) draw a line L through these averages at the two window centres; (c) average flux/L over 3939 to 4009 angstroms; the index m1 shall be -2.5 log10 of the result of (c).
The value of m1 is 0.12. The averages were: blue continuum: 0.527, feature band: 0.55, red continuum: 0.687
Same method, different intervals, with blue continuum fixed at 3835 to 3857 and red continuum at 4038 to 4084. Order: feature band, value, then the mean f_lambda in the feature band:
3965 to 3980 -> 0.41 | 0.412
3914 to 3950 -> 0.04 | 0.544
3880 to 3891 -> 0.14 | 0.465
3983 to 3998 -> 0.02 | 0.602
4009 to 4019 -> -0.11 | 0.7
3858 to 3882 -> -0.24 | 0.647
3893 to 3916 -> 0.00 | 0.546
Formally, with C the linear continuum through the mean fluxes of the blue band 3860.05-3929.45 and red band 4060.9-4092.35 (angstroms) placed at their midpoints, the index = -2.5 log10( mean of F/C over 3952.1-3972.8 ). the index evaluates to 0.23 mag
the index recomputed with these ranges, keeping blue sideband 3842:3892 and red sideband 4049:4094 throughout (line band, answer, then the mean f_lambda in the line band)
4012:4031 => -0.09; 0.697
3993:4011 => -0.03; 0.651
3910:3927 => -0.02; 0.615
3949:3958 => 0.11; 0.556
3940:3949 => 0.11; 0.552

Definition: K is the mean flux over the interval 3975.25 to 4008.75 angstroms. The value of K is 0.598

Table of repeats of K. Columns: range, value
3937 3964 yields 0.548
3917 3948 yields 0.537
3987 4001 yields 0.606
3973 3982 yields 0.469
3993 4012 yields 0.654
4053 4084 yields 0.657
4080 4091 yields 0.669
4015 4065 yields 0.685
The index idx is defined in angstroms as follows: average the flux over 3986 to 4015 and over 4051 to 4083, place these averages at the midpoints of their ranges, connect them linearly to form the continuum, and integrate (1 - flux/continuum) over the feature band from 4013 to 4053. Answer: -2.50 angstroms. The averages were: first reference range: 0.641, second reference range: 0.659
